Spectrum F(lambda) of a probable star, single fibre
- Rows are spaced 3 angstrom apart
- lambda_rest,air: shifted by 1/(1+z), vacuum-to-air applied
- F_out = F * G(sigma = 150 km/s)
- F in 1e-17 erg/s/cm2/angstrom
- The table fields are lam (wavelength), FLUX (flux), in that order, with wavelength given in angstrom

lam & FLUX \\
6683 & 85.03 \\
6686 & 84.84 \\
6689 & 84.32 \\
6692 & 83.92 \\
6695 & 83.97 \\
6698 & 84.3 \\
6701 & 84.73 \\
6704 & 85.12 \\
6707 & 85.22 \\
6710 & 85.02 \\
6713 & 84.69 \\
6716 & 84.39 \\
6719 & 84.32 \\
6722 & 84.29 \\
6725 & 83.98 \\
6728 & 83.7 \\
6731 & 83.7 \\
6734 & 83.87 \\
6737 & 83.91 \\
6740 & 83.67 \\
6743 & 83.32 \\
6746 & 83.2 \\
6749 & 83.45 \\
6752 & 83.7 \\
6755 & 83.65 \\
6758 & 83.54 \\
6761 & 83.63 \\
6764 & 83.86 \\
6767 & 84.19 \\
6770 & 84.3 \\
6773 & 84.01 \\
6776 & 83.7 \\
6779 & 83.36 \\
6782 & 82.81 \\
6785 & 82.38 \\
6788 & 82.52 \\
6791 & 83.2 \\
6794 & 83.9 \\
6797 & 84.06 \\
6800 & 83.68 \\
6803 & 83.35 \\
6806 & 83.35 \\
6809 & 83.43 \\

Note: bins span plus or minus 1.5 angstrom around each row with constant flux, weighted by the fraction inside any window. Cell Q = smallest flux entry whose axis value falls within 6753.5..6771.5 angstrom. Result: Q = 83.54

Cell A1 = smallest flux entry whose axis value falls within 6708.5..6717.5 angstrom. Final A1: 84.39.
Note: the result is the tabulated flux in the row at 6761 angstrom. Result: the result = 83.63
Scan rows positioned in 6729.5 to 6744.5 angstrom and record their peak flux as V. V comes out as 83.91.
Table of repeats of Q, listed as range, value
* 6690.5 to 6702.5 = 83.92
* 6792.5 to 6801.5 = 83.68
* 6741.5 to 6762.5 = 83.2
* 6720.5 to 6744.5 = 83.32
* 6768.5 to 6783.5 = 82.81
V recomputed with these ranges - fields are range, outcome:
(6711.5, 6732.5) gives 84.69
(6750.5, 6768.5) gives 84.19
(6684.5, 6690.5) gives 84.84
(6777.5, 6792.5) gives 83.36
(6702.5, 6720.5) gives 85.22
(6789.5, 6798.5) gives 84.06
